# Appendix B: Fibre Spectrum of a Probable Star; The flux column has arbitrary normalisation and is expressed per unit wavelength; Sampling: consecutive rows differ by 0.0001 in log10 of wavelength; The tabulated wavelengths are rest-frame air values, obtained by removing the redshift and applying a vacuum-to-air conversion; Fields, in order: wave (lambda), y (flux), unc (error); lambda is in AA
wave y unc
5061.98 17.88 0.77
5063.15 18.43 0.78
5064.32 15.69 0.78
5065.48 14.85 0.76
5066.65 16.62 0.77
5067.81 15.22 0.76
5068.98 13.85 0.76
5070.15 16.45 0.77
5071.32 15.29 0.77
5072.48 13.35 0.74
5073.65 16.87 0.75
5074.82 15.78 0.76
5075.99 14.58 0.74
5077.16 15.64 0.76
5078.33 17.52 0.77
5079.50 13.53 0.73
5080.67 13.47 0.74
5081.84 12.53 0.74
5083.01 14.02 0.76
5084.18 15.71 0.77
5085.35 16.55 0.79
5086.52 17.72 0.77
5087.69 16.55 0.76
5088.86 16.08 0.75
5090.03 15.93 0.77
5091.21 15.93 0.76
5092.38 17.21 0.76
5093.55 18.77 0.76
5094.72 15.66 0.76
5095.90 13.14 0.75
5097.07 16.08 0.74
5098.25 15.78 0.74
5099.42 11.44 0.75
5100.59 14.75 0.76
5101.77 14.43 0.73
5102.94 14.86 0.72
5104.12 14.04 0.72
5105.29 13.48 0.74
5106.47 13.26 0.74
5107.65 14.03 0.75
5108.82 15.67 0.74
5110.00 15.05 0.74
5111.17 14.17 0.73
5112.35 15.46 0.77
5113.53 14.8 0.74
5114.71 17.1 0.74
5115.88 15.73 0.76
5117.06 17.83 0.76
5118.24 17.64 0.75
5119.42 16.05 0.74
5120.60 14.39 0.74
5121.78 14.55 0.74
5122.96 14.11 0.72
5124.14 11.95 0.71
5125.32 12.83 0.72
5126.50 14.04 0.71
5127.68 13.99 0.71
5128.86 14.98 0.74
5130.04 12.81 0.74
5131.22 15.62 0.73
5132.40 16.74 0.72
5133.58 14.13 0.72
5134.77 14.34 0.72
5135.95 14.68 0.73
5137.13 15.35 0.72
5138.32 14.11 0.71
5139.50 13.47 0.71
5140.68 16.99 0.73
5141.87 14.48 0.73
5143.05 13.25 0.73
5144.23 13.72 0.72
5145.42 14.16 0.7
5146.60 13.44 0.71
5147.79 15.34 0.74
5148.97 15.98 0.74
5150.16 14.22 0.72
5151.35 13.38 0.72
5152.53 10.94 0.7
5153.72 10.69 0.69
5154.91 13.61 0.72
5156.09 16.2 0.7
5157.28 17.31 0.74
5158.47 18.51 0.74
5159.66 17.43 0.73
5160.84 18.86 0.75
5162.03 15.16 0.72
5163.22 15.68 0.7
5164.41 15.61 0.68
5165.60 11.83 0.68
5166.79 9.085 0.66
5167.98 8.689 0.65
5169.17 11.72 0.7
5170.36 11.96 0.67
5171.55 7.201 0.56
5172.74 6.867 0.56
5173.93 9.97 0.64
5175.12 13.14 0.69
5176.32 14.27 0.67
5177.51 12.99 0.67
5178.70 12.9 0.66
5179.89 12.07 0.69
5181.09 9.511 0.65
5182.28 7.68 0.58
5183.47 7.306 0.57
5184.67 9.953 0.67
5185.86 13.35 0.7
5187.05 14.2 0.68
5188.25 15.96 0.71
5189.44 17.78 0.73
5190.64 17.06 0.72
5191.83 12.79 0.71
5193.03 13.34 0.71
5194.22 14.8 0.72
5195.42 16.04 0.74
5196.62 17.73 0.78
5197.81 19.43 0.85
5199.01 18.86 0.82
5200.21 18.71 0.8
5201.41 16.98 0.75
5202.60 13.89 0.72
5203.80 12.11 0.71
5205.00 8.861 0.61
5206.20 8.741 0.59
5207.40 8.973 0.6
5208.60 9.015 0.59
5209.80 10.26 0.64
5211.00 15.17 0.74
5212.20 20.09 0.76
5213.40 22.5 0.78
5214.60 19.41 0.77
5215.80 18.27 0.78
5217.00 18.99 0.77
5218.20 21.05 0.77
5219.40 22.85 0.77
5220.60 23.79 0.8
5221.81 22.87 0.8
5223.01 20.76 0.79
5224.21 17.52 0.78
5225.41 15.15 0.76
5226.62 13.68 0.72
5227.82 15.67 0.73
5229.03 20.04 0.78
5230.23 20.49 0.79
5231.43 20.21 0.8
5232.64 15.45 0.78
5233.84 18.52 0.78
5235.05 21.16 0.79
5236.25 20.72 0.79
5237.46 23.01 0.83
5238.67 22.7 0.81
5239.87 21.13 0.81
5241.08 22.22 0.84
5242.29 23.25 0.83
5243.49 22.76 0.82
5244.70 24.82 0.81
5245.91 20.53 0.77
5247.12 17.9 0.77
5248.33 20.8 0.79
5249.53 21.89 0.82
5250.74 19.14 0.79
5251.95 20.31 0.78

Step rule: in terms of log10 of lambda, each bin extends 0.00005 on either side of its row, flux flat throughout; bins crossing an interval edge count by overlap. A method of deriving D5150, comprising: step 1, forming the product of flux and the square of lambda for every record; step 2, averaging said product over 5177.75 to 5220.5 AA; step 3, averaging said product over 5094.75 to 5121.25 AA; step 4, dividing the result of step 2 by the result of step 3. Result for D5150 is 1.03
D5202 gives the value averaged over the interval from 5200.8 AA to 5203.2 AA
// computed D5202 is 15.5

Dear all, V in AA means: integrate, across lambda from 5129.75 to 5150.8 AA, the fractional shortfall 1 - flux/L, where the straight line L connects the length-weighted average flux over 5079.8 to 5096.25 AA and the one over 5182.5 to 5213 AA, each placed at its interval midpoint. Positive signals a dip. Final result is 0.4 AA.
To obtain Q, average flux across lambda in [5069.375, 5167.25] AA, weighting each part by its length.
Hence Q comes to 14.9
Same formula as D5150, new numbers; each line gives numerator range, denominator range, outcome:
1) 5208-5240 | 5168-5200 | 1.47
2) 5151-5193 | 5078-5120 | 0.87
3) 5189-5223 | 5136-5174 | 1.23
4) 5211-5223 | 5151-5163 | 1.39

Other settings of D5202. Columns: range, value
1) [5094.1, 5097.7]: 15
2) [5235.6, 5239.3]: 22.1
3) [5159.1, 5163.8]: 16.8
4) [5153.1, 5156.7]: 13.5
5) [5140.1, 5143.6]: 14.9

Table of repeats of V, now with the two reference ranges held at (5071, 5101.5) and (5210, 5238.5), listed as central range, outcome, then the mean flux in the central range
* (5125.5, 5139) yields 1.7 AA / 14.6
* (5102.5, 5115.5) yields 1.1 AA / 14.7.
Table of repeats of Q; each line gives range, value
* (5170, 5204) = 13.4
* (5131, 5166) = 14.8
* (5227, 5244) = 20.4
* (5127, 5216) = 13.9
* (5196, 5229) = 16.8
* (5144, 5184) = 12.9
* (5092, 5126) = 15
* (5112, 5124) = 15.6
